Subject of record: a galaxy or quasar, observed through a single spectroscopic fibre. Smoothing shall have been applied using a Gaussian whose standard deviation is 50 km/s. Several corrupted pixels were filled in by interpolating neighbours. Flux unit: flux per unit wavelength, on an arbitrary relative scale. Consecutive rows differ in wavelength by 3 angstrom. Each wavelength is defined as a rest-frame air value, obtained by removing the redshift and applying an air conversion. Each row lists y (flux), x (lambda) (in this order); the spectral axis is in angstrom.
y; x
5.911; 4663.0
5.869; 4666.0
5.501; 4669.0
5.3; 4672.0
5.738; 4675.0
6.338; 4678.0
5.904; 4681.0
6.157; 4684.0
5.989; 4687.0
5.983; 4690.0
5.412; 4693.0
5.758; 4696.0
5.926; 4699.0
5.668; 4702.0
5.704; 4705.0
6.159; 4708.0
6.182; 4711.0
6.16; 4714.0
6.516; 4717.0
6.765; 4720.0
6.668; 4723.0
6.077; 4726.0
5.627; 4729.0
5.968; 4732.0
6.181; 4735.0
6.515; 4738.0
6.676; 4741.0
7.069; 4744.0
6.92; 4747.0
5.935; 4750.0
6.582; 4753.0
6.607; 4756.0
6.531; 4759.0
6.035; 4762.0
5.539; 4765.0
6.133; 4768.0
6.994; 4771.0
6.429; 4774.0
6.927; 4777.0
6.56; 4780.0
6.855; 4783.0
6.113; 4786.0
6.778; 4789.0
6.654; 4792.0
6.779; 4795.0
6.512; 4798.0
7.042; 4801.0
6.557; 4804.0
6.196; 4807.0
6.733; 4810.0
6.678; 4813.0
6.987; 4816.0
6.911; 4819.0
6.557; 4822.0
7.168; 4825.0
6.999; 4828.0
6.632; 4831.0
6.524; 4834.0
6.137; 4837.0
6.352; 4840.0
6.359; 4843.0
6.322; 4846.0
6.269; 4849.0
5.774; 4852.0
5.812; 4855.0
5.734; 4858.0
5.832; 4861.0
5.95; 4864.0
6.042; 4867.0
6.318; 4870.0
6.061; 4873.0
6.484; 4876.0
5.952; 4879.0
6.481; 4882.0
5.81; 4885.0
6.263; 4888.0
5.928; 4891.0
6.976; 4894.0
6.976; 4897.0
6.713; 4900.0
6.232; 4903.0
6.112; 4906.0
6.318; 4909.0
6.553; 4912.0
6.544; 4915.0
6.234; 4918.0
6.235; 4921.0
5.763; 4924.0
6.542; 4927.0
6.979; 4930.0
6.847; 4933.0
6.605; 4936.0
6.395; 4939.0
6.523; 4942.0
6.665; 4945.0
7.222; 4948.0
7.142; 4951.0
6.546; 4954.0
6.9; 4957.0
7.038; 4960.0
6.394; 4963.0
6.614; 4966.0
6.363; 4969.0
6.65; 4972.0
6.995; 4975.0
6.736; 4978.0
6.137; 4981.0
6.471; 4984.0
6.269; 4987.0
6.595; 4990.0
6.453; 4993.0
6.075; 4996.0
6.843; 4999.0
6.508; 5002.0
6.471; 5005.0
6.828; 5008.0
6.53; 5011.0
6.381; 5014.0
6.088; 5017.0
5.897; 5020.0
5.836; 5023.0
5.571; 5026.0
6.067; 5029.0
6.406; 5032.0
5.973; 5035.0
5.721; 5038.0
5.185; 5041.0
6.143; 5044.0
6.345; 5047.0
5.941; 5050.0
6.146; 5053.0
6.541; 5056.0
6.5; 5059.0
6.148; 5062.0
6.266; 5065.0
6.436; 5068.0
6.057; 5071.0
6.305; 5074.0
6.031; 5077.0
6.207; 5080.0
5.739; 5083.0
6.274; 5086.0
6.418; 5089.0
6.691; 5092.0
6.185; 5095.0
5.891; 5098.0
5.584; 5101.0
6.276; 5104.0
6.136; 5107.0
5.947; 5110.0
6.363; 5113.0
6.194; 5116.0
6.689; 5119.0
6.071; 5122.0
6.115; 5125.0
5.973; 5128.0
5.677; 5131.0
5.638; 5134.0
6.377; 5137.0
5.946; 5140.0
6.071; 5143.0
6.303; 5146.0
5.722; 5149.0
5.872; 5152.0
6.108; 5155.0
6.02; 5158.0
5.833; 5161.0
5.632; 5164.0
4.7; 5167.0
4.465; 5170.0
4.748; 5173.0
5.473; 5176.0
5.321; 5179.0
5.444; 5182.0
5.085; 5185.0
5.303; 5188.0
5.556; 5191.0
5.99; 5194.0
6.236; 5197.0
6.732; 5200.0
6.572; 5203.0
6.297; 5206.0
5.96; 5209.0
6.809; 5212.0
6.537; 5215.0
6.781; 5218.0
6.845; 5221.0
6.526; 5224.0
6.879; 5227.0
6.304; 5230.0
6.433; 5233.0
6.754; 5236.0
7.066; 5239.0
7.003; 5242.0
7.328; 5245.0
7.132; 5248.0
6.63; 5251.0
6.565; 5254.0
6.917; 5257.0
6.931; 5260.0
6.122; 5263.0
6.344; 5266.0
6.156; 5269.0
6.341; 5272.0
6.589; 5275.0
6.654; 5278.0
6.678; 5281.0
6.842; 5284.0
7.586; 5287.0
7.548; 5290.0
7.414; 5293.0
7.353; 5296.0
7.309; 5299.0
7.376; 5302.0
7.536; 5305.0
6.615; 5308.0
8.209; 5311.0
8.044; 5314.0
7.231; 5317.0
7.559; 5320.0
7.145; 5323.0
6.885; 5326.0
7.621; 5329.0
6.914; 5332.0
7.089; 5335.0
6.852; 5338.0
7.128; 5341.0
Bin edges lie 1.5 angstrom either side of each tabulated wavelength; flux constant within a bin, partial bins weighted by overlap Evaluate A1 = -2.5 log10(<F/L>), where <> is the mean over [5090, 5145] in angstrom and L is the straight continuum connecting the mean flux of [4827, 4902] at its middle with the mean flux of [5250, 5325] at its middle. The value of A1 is 0.10 mag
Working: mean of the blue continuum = 6.26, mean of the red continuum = 7.03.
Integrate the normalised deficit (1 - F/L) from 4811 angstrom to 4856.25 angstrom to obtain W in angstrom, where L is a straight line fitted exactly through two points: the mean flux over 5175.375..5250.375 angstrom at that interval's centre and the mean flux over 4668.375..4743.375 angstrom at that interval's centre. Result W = -2.8 angstrom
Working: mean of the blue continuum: 6.05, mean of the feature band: 6.51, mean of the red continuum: 6.35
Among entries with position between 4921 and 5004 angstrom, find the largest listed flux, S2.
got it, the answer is 7.222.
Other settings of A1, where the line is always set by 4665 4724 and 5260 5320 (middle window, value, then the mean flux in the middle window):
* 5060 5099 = 0.079 mag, 6.21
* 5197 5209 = 0.078 mag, 6.42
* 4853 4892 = 0.045 mag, 6.05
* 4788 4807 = -0.086 mag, 6.68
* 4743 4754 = -0.091 mag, 6.61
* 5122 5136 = 0.150 mag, 5.89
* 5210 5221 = 0.037 mag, 6.69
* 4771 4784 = -0.100 mag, 6.72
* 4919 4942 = -0.012 mag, 6.48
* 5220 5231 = 0.048 mag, 6.64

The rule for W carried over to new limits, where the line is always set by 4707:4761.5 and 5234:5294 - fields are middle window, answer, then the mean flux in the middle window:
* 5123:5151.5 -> 3.14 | 5.98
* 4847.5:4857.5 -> 0.86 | 5.93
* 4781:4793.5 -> -0.32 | 6.6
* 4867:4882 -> 0.67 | 6.22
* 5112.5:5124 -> 0.66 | 6.32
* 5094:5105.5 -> 1.23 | 5.98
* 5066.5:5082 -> 1.11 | 6.19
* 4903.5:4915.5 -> 0.33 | 6.36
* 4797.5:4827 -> -1.33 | 6.75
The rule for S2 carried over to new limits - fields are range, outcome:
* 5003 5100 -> 6.828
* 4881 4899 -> 6.976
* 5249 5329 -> 8.209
